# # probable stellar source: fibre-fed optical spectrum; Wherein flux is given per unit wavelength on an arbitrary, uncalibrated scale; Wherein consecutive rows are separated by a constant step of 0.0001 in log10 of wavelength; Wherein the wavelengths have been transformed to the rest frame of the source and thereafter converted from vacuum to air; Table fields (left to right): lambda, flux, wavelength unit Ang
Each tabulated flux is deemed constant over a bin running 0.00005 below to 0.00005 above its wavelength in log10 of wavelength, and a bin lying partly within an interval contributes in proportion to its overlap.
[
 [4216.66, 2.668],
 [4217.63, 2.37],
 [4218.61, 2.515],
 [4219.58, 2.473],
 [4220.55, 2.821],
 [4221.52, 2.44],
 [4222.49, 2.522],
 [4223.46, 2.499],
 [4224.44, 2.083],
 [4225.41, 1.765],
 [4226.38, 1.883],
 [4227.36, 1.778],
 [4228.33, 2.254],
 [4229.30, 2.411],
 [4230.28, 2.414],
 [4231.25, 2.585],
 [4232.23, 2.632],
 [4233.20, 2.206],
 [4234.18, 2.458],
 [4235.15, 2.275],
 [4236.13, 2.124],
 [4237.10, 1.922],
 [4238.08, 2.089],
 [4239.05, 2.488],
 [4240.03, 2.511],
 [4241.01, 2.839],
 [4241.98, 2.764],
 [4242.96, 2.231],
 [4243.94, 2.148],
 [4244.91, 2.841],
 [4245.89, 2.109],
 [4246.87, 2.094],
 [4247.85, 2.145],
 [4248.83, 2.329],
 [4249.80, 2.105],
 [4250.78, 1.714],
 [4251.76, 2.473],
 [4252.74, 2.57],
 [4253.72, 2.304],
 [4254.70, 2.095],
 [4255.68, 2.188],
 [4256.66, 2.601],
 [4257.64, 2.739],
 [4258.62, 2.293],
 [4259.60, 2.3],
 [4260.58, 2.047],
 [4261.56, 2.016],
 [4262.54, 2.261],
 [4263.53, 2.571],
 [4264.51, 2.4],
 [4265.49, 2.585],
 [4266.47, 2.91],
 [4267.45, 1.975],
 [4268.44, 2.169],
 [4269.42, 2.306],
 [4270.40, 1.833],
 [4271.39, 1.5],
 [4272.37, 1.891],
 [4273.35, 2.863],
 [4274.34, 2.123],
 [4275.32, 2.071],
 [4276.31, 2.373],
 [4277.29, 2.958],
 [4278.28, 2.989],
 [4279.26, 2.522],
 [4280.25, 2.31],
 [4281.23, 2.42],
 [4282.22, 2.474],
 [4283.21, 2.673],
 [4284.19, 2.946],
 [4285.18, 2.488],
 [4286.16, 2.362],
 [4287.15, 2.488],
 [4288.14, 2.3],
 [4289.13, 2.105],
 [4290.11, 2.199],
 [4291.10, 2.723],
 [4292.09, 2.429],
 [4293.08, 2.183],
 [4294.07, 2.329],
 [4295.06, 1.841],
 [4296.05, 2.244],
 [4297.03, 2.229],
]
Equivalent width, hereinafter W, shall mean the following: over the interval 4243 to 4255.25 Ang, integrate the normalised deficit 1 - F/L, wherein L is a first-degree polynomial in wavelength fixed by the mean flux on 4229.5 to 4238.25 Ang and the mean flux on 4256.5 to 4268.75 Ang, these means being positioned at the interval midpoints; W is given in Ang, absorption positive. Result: 0.5 Ang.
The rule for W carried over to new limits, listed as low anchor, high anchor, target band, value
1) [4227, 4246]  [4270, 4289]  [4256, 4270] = 0.11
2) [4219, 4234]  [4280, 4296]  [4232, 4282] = 0.61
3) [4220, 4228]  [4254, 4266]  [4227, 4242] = -0.60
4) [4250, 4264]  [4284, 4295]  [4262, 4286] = -0.65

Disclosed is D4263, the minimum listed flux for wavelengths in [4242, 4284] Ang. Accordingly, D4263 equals 1.5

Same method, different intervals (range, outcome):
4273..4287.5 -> 2.071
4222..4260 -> 1.714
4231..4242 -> 1.922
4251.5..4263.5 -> 2.016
